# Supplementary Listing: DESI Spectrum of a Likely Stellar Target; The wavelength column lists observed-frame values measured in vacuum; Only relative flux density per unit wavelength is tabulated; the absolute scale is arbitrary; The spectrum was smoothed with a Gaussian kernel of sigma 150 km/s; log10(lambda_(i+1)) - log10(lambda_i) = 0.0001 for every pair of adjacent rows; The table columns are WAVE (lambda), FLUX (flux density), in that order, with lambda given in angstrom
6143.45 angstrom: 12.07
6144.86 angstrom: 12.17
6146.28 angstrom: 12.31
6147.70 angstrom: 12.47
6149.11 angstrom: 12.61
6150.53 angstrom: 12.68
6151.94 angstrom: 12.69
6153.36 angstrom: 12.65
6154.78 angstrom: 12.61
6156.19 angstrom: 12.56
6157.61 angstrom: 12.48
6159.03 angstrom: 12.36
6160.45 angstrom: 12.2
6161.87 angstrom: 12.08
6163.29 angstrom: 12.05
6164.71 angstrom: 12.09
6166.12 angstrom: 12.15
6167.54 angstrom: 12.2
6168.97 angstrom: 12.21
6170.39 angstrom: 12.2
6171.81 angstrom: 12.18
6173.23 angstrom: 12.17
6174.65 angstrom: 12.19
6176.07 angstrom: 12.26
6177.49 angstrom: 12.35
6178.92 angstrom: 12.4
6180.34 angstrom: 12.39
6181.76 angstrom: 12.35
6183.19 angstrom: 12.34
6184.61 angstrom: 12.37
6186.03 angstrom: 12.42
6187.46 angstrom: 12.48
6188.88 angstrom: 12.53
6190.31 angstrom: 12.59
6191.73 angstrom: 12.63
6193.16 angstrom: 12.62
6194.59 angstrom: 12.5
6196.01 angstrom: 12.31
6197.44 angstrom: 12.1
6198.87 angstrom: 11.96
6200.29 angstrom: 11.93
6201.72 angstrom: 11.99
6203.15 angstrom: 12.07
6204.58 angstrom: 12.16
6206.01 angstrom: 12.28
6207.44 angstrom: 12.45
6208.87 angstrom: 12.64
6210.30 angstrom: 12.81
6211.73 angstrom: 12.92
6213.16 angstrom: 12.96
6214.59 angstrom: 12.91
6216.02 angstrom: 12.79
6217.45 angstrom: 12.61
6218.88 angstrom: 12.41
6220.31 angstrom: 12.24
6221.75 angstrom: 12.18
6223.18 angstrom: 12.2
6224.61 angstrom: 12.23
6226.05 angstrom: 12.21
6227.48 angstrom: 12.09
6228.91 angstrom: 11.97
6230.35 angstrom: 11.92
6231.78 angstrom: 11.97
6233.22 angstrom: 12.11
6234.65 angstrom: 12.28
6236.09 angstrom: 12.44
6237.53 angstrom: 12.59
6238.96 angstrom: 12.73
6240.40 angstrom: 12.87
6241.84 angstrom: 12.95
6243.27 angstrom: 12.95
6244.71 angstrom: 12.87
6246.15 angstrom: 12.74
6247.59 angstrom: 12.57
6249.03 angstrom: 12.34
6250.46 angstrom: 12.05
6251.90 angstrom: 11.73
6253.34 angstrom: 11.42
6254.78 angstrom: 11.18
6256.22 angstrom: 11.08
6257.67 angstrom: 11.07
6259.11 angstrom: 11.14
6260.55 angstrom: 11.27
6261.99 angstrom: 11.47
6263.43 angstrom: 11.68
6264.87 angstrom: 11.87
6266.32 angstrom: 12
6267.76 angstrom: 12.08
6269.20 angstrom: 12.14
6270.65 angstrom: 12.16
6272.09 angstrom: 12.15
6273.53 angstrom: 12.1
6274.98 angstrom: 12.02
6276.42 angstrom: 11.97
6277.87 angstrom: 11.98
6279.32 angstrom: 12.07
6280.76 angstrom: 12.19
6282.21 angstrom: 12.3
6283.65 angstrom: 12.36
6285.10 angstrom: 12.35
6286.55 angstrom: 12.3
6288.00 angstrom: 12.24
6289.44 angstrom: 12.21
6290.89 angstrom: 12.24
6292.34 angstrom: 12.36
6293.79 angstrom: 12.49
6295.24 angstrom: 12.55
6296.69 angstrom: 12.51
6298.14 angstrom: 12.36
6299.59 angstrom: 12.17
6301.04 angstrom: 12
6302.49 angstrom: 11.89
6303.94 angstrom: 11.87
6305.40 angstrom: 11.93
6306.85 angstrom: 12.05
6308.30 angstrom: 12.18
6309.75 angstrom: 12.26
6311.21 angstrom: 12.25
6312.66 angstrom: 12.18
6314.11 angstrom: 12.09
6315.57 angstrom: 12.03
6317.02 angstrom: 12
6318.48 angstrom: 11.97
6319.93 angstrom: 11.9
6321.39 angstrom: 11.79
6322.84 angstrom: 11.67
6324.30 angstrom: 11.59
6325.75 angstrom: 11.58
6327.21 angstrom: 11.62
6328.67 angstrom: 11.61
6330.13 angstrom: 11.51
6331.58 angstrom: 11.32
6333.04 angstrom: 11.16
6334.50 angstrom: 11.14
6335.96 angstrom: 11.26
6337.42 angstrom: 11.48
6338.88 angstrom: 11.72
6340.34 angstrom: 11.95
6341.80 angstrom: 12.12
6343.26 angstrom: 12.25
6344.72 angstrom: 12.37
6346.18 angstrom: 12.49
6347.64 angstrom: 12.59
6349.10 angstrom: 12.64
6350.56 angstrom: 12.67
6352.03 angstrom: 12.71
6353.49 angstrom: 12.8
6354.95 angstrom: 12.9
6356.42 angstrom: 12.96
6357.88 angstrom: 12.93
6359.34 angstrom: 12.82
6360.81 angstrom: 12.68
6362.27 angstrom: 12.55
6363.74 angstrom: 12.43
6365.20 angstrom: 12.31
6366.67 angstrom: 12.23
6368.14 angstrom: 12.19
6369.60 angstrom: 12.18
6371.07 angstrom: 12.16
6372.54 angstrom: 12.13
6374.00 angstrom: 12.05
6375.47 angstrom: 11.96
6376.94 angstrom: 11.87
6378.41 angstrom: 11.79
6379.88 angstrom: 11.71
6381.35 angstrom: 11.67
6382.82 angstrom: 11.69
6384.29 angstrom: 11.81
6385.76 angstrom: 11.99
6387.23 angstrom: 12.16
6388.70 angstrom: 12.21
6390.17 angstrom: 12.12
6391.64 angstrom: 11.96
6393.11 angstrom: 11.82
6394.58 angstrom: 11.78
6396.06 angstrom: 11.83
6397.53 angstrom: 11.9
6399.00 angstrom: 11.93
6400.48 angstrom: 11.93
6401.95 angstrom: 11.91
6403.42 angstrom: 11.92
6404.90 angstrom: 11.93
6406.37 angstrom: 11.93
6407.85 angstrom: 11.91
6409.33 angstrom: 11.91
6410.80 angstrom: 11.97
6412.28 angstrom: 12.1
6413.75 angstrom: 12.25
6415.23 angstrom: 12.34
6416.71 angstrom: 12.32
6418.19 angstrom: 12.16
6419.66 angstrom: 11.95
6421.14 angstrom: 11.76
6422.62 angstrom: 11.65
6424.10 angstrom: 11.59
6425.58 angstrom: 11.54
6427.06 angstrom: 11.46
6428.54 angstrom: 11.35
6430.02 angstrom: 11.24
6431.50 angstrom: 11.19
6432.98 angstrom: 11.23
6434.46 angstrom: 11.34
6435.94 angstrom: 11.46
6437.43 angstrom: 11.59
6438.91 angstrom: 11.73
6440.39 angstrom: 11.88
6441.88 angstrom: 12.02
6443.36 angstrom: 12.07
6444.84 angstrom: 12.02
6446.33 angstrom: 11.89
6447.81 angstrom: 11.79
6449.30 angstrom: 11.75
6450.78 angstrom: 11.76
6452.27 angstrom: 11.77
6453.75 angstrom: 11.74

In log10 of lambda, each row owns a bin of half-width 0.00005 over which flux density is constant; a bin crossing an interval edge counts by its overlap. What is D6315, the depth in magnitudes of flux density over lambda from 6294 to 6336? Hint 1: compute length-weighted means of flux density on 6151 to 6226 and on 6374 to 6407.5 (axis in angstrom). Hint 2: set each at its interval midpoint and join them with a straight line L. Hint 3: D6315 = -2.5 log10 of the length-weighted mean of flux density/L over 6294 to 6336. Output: 0.02 mag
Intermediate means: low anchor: 12.4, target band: 11.9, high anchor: 11.9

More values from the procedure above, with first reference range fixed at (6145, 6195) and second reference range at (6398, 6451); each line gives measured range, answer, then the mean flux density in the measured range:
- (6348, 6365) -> -0.068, 12.7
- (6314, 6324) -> 0.013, 11.9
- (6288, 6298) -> -0.025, 12.4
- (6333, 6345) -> 0.025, 11.7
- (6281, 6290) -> -0.016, 12.3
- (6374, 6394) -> -0.002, 11.9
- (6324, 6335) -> 0.053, 11.4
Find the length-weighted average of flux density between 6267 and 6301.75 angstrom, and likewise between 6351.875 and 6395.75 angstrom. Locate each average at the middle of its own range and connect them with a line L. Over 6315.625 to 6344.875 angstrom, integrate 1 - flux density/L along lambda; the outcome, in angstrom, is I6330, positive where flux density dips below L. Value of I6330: 1.2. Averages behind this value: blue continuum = 12.2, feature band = 11.7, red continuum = 12.2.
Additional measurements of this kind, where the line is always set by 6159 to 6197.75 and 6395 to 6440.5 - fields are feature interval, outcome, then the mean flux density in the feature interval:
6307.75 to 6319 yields -0.10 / 12.1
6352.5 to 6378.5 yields -1.11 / 12.4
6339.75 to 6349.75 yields -0.34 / 12.4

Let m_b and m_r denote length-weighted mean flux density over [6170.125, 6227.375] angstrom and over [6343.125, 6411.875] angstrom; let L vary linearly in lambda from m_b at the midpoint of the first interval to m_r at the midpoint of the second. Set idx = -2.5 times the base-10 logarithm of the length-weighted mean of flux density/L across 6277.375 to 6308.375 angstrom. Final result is 0.01 mag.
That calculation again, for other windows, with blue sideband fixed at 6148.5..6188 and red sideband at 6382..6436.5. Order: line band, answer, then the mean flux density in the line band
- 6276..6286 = -0.01 mag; 12.2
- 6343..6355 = -0.06 mag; 12.6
